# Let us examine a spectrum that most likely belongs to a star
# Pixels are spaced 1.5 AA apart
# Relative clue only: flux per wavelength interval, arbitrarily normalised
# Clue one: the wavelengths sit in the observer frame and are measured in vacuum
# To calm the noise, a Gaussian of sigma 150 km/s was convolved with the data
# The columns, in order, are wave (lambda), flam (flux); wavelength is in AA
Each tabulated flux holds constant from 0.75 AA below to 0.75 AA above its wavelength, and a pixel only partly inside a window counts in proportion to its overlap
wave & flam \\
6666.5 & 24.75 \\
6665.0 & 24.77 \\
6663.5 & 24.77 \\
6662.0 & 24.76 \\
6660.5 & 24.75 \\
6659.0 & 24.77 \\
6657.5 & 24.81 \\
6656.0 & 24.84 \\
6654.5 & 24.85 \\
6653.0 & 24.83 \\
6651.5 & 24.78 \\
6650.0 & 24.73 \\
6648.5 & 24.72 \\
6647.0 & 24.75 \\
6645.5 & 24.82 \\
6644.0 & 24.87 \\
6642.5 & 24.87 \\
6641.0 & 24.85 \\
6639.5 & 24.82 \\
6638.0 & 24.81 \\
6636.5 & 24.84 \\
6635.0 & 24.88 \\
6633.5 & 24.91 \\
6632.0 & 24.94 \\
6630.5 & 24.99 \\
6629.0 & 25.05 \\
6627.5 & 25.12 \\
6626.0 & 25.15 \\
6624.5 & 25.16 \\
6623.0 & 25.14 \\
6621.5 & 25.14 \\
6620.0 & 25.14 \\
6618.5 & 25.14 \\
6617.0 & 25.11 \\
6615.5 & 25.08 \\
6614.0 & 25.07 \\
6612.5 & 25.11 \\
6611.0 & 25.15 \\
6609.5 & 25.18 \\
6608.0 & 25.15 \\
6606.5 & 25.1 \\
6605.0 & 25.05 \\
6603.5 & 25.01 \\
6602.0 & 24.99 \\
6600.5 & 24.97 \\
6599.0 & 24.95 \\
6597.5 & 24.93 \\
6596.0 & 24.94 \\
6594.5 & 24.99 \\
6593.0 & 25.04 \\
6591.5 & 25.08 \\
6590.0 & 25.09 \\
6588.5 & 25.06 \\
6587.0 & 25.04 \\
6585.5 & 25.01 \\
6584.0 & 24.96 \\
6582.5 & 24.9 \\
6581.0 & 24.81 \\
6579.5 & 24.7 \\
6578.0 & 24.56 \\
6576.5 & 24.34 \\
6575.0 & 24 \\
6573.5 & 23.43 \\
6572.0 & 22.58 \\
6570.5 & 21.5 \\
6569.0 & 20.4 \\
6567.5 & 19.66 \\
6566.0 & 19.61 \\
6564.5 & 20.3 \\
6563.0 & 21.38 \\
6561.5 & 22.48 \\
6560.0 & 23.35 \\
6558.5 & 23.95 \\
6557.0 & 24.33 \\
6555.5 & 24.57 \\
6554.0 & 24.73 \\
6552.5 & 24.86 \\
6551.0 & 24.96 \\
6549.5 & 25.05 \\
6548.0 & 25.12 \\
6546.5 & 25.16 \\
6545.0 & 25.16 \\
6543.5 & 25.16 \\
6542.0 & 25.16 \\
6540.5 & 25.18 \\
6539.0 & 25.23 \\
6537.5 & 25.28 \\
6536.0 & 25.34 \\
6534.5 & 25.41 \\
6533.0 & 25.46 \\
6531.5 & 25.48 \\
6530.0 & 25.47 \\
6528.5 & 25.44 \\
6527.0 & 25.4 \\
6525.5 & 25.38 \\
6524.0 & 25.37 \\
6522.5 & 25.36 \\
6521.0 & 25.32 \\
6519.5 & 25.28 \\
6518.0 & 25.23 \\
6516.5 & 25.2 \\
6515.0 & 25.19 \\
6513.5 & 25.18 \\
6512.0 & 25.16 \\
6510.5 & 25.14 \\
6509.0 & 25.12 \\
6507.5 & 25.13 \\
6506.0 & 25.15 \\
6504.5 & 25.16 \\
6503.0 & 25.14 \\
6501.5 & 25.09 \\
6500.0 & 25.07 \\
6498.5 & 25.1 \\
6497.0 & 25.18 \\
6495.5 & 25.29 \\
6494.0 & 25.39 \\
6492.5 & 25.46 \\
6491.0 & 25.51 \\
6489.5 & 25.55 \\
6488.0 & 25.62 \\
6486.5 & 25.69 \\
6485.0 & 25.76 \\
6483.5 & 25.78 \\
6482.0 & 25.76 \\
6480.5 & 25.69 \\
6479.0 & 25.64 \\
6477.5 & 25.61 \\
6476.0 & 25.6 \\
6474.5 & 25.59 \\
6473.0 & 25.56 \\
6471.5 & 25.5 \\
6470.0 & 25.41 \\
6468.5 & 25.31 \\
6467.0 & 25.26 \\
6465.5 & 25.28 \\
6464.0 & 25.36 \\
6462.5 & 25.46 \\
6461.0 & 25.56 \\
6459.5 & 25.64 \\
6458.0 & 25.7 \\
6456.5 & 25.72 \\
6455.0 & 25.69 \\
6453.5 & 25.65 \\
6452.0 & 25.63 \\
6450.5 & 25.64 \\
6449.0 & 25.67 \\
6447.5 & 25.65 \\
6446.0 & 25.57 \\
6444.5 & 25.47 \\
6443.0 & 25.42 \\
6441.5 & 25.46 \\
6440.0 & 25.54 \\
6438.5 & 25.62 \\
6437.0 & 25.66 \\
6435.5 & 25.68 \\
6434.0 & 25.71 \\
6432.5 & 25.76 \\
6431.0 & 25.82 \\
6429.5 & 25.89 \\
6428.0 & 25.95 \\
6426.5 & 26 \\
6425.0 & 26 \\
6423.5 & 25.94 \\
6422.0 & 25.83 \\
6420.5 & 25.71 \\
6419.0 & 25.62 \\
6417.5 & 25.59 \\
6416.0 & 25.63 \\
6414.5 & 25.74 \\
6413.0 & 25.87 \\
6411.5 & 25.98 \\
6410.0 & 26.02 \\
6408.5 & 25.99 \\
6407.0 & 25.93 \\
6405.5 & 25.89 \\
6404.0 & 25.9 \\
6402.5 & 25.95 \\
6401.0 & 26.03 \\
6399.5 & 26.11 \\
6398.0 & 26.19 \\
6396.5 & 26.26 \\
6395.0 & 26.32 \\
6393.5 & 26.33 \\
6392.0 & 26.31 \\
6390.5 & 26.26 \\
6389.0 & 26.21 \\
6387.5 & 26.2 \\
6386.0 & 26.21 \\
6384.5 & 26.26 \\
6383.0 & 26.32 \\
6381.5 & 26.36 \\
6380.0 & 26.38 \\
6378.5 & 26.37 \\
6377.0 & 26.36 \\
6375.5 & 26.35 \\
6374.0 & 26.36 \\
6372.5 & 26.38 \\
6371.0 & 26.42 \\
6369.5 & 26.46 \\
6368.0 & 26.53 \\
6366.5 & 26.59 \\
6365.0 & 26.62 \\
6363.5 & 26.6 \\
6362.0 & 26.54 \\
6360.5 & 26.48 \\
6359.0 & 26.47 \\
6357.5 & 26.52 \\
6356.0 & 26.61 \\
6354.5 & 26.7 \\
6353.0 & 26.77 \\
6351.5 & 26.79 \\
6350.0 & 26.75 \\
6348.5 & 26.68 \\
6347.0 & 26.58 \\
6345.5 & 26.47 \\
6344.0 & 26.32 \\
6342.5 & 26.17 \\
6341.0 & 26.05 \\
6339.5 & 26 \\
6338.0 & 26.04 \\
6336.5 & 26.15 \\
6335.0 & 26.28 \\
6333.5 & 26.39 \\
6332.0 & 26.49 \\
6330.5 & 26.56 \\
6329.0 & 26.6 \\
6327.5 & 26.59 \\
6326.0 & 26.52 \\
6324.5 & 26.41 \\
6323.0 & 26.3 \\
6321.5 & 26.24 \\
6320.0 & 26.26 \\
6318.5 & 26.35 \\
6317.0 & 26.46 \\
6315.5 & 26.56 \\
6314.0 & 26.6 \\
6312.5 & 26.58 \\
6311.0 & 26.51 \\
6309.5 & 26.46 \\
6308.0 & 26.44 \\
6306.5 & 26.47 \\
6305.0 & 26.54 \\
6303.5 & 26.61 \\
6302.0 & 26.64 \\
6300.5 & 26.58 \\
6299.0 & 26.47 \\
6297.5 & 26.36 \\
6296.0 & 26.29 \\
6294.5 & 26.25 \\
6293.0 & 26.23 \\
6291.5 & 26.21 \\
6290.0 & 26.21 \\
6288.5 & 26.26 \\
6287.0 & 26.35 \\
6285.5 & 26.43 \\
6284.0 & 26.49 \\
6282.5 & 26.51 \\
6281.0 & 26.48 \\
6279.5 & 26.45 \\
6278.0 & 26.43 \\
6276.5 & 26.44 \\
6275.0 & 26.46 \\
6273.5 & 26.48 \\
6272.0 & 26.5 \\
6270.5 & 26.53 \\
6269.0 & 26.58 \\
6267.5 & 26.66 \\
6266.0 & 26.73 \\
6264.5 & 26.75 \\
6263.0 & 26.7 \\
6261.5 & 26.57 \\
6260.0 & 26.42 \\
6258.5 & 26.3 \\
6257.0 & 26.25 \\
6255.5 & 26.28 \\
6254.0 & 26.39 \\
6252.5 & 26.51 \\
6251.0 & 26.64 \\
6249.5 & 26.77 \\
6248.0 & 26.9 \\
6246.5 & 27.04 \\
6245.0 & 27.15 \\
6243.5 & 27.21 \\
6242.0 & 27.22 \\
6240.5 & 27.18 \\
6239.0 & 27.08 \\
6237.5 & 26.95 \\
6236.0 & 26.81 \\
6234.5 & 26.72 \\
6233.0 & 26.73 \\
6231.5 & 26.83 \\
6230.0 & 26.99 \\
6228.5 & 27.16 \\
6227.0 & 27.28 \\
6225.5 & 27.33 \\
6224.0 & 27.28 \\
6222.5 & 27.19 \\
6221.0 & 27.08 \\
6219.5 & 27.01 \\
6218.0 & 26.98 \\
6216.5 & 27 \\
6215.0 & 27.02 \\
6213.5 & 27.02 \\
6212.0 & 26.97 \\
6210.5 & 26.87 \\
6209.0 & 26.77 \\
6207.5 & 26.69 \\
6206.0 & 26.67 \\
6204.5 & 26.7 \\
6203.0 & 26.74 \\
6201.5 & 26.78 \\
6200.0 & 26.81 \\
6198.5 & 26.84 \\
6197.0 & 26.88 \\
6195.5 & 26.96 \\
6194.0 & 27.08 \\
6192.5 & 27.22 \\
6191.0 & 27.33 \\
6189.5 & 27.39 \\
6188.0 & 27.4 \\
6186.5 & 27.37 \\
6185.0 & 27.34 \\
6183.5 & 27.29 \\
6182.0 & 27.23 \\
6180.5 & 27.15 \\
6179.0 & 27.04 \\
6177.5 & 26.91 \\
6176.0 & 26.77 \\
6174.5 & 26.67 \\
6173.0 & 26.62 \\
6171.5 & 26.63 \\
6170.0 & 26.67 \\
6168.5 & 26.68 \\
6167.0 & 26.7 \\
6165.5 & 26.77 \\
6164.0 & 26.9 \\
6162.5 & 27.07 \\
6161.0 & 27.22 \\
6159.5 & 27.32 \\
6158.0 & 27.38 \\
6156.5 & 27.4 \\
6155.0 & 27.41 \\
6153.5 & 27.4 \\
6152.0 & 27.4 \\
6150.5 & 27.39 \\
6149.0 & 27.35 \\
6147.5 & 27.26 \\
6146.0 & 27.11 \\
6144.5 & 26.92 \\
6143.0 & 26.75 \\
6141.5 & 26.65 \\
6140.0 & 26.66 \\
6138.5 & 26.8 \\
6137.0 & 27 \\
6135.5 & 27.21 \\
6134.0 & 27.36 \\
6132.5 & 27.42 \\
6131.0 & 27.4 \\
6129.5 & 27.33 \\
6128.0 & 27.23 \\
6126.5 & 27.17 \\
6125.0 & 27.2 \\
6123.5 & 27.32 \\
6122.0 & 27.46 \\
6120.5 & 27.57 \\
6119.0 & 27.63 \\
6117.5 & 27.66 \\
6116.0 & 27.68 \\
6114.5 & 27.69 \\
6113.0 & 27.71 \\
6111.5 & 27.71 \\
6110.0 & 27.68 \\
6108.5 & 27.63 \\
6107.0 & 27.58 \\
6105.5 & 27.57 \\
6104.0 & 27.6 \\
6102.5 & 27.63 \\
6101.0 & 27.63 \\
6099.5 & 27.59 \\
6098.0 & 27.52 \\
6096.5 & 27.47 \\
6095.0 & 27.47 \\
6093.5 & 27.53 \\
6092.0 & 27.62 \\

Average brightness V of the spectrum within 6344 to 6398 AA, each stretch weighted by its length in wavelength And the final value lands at 26.4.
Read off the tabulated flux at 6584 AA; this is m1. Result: 24.96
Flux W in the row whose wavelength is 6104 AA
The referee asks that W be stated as 27.6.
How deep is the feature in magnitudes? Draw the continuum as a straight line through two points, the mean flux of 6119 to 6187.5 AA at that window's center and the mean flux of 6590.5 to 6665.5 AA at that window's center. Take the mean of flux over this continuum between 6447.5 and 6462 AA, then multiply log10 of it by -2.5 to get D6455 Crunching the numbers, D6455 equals 0.00 mag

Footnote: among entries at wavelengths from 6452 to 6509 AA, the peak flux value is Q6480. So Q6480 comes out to 25.78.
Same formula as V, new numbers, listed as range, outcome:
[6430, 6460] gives 25.6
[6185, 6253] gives 27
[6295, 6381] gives 26.5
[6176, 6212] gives 27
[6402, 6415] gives 25.9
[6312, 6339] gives 26.4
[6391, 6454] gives 25.8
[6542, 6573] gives 23.3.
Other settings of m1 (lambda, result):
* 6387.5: 26.2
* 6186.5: 27.37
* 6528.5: 25.44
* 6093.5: 27.53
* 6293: 26.23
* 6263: 26.7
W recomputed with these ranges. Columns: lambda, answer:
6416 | 25.63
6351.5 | 26.79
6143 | 26.75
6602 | 24.99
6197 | 26.88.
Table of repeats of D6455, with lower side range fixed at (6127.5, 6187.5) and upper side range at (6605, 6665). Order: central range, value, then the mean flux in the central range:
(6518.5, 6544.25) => 0.00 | 25.3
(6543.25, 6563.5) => 0.04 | 24.3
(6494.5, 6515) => 0.02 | 25.2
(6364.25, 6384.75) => -0.01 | 26.4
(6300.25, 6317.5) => -0.01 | 26.5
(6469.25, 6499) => 0.00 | 25.5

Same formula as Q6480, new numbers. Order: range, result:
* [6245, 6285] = 27.15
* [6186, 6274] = 27.4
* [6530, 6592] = 25.48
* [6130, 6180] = 27.42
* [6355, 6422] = 26.62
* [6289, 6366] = 26.79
